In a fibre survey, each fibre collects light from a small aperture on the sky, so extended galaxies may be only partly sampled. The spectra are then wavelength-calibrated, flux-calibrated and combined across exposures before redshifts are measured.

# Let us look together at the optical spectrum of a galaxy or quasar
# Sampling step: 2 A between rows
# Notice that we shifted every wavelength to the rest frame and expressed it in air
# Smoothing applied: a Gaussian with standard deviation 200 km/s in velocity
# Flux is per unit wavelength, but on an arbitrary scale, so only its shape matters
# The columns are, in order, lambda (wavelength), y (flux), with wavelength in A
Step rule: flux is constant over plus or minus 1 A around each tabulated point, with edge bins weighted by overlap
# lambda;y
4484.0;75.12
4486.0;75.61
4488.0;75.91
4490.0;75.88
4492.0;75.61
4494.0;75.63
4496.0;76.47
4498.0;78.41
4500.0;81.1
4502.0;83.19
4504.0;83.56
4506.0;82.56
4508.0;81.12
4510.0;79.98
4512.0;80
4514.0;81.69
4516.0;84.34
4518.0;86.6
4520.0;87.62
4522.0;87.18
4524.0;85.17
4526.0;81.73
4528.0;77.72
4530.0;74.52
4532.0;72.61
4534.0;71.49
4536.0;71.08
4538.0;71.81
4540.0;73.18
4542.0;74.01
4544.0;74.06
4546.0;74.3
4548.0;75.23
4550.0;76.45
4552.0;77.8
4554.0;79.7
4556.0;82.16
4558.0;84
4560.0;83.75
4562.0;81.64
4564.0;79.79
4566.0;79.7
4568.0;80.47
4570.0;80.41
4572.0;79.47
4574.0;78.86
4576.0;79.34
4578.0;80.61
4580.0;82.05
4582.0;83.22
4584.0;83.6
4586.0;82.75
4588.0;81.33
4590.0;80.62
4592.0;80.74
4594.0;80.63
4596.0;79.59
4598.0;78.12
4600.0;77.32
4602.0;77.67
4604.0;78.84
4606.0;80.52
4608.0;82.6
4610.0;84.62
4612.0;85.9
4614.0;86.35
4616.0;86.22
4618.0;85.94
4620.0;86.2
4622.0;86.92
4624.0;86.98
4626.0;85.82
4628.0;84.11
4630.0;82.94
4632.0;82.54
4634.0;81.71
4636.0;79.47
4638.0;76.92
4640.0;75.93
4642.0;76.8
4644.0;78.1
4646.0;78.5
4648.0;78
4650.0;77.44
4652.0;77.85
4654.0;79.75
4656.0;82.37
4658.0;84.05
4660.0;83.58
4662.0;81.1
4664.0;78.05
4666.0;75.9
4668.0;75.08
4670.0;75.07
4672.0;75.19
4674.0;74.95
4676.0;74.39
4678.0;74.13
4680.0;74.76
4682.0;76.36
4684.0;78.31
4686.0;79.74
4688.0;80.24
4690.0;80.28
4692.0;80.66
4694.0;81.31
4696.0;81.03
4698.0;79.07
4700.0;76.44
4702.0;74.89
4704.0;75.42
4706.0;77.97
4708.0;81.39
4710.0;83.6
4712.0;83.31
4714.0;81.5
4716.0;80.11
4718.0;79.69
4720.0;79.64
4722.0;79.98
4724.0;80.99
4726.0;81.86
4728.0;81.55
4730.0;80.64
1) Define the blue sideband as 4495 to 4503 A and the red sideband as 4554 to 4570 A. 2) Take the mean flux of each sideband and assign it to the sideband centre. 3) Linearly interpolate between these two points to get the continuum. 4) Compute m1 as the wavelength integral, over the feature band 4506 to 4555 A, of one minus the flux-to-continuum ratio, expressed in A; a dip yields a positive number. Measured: 1.3 A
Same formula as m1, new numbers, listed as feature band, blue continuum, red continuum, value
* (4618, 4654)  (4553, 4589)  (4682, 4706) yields -0.51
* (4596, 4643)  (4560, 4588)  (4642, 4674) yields -1.46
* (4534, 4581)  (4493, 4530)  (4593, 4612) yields 1.67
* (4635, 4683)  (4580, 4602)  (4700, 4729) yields 1.59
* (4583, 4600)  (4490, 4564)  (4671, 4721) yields -0.40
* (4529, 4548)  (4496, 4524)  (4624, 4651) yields 2.09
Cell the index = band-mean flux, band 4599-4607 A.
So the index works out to 78.6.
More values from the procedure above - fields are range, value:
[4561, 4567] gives 80.4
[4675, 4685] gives 75.6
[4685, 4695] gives 80.4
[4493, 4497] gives 76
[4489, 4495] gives 75.7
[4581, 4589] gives 82.7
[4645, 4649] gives 78.2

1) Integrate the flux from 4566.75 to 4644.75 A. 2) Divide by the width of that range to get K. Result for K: 81.6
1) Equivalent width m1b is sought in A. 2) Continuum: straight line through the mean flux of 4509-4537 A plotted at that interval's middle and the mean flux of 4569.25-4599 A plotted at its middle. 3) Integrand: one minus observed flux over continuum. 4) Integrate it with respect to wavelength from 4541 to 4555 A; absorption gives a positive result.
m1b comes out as 0.8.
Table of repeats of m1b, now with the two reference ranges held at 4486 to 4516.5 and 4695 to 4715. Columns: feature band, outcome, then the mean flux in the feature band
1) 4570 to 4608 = -0.4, 80.4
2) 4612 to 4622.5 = -0.9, 86.3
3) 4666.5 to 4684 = 0.9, 75.2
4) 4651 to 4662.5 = -0.3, 81.5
